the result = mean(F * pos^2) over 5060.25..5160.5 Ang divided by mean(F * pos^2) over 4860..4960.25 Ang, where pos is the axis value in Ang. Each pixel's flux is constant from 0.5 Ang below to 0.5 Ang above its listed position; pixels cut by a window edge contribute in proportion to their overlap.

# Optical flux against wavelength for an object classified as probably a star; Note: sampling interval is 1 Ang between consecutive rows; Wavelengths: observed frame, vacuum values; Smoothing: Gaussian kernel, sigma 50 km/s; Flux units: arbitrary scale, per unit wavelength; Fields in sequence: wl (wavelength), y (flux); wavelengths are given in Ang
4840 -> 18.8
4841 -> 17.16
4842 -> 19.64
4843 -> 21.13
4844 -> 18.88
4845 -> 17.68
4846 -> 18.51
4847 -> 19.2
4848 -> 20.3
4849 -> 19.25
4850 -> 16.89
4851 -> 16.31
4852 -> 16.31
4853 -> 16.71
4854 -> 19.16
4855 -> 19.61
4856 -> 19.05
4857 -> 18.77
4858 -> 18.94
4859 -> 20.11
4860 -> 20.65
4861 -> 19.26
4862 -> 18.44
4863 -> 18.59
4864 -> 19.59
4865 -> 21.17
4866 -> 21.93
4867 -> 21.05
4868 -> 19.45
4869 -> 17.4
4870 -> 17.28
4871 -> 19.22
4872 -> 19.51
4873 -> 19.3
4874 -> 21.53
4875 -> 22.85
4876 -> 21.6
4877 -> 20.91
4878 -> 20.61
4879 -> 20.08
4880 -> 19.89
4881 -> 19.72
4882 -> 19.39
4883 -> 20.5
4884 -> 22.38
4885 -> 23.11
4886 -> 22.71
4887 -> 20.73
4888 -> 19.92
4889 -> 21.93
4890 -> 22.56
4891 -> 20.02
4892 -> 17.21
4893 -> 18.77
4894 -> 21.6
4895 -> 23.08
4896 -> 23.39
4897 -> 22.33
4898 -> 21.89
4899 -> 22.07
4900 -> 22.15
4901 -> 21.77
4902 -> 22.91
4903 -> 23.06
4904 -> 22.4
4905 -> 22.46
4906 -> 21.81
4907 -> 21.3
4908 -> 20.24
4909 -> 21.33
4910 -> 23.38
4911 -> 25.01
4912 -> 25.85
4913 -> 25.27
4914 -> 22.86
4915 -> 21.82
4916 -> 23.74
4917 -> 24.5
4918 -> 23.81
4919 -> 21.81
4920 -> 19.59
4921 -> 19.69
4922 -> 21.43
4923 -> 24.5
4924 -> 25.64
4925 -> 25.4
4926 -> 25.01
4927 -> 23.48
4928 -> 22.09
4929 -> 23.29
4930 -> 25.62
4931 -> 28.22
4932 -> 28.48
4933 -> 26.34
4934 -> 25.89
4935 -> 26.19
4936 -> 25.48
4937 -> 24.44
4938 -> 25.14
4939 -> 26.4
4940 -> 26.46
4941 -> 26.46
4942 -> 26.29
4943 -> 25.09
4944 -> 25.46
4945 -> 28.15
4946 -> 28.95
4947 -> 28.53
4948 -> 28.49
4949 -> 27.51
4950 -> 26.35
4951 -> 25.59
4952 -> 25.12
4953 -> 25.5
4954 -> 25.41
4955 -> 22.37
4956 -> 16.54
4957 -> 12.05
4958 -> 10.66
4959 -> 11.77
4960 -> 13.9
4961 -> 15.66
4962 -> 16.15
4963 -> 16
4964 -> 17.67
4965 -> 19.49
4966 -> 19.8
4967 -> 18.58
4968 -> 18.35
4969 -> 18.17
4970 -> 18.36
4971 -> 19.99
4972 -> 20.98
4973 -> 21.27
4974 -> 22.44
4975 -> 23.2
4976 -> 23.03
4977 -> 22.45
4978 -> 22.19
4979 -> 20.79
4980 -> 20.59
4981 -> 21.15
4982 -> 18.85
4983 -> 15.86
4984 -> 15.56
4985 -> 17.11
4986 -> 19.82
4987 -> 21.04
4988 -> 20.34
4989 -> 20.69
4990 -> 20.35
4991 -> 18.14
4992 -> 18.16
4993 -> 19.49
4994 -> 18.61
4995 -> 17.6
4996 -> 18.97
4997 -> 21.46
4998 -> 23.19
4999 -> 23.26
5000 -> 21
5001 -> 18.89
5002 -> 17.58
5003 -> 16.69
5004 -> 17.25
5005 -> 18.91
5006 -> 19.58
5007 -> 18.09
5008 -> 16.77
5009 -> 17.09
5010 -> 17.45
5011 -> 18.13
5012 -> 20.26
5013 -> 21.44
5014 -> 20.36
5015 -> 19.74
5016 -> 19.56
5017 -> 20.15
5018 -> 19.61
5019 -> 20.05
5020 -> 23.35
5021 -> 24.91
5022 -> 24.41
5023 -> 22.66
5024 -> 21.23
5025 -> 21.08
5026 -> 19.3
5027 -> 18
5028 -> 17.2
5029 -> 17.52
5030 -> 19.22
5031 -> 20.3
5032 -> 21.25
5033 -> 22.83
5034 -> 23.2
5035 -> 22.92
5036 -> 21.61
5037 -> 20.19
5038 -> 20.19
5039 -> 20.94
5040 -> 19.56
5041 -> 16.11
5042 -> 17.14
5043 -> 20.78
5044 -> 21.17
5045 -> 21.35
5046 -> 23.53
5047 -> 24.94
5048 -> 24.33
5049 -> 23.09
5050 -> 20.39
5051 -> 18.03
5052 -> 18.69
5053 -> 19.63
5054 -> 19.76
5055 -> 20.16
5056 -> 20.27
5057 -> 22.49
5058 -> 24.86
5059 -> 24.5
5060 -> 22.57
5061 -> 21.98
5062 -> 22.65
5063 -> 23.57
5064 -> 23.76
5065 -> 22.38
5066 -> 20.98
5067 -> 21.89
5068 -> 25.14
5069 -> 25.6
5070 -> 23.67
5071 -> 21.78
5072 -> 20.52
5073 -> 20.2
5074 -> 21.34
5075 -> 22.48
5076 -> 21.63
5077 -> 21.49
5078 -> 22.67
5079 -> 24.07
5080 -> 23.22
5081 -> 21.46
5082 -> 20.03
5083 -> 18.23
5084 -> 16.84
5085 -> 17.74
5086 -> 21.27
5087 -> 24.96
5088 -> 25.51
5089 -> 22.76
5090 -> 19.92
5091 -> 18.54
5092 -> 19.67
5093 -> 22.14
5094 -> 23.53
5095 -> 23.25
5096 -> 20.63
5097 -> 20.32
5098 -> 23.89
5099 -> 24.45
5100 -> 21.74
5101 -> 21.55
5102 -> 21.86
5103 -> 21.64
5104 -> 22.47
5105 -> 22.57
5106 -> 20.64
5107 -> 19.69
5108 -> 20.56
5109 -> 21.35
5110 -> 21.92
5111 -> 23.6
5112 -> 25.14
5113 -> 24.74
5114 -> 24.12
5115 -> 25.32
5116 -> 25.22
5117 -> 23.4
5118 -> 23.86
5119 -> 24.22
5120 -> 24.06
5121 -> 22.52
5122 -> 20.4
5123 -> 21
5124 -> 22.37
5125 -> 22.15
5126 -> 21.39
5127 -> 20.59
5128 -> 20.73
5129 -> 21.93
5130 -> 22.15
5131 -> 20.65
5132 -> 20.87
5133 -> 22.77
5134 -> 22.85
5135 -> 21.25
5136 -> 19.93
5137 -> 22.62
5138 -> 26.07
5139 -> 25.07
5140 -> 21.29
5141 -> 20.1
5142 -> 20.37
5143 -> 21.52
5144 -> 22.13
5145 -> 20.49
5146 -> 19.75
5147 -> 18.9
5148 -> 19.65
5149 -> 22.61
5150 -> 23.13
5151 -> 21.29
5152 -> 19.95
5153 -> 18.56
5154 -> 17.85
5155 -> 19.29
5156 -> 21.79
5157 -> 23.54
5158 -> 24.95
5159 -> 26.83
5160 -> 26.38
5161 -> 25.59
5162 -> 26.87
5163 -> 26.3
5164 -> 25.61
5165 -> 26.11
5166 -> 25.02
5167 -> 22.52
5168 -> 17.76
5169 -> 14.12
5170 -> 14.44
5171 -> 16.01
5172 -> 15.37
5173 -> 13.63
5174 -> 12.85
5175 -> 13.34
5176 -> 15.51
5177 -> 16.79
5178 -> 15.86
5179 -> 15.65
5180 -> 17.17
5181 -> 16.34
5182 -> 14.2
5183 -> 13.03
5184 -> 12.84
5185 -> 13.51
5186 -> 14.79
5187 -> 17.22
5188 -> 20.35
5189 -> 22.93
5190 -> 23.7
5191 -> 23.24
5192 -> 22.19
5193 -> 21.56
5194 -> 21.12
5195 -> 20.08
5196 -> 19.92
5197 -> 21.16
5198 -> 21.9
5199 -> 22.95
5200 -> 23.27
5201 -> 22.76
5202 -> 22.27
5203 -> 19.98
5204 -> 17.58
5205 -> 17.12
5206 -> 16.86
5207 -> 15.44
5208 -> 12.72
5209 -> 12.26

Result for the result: 1.1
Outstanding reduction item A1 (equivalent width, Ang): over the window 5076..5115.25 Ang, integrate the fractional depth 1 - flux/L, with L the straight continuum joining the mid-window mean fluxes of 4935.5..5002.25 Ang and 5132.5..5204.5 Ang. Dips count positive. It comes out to -2.6 Ang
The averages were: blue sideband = 21.1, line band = 21.9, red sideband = 20.2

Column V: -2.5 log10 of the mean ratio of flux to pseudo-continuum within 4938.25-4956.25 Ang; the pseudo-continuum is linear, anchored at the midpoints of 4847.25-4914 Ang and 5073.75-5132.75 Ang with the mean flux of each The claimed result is -0.225 mag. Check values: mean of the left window 20.7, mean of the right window 22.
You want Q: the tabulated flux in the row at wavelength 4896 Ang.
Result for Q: 23.39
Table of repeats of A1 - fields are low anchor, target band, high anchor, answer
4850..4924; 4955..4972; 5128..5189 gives 3.2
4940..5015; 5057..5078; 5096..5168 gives -1.1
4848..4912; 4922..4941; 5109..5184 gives -4.4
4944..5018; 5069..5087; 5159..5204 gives -1.4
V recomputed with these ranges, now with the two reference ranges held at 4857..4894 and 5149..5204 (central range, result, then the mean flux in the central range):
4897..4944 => -0.18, 23.9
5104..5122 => -0.16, 23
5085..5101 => -0.11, 22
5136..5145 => -0.12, 22.2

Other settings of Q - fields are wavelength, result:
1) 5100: 21.74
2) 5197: 21.16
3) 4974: 22.44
